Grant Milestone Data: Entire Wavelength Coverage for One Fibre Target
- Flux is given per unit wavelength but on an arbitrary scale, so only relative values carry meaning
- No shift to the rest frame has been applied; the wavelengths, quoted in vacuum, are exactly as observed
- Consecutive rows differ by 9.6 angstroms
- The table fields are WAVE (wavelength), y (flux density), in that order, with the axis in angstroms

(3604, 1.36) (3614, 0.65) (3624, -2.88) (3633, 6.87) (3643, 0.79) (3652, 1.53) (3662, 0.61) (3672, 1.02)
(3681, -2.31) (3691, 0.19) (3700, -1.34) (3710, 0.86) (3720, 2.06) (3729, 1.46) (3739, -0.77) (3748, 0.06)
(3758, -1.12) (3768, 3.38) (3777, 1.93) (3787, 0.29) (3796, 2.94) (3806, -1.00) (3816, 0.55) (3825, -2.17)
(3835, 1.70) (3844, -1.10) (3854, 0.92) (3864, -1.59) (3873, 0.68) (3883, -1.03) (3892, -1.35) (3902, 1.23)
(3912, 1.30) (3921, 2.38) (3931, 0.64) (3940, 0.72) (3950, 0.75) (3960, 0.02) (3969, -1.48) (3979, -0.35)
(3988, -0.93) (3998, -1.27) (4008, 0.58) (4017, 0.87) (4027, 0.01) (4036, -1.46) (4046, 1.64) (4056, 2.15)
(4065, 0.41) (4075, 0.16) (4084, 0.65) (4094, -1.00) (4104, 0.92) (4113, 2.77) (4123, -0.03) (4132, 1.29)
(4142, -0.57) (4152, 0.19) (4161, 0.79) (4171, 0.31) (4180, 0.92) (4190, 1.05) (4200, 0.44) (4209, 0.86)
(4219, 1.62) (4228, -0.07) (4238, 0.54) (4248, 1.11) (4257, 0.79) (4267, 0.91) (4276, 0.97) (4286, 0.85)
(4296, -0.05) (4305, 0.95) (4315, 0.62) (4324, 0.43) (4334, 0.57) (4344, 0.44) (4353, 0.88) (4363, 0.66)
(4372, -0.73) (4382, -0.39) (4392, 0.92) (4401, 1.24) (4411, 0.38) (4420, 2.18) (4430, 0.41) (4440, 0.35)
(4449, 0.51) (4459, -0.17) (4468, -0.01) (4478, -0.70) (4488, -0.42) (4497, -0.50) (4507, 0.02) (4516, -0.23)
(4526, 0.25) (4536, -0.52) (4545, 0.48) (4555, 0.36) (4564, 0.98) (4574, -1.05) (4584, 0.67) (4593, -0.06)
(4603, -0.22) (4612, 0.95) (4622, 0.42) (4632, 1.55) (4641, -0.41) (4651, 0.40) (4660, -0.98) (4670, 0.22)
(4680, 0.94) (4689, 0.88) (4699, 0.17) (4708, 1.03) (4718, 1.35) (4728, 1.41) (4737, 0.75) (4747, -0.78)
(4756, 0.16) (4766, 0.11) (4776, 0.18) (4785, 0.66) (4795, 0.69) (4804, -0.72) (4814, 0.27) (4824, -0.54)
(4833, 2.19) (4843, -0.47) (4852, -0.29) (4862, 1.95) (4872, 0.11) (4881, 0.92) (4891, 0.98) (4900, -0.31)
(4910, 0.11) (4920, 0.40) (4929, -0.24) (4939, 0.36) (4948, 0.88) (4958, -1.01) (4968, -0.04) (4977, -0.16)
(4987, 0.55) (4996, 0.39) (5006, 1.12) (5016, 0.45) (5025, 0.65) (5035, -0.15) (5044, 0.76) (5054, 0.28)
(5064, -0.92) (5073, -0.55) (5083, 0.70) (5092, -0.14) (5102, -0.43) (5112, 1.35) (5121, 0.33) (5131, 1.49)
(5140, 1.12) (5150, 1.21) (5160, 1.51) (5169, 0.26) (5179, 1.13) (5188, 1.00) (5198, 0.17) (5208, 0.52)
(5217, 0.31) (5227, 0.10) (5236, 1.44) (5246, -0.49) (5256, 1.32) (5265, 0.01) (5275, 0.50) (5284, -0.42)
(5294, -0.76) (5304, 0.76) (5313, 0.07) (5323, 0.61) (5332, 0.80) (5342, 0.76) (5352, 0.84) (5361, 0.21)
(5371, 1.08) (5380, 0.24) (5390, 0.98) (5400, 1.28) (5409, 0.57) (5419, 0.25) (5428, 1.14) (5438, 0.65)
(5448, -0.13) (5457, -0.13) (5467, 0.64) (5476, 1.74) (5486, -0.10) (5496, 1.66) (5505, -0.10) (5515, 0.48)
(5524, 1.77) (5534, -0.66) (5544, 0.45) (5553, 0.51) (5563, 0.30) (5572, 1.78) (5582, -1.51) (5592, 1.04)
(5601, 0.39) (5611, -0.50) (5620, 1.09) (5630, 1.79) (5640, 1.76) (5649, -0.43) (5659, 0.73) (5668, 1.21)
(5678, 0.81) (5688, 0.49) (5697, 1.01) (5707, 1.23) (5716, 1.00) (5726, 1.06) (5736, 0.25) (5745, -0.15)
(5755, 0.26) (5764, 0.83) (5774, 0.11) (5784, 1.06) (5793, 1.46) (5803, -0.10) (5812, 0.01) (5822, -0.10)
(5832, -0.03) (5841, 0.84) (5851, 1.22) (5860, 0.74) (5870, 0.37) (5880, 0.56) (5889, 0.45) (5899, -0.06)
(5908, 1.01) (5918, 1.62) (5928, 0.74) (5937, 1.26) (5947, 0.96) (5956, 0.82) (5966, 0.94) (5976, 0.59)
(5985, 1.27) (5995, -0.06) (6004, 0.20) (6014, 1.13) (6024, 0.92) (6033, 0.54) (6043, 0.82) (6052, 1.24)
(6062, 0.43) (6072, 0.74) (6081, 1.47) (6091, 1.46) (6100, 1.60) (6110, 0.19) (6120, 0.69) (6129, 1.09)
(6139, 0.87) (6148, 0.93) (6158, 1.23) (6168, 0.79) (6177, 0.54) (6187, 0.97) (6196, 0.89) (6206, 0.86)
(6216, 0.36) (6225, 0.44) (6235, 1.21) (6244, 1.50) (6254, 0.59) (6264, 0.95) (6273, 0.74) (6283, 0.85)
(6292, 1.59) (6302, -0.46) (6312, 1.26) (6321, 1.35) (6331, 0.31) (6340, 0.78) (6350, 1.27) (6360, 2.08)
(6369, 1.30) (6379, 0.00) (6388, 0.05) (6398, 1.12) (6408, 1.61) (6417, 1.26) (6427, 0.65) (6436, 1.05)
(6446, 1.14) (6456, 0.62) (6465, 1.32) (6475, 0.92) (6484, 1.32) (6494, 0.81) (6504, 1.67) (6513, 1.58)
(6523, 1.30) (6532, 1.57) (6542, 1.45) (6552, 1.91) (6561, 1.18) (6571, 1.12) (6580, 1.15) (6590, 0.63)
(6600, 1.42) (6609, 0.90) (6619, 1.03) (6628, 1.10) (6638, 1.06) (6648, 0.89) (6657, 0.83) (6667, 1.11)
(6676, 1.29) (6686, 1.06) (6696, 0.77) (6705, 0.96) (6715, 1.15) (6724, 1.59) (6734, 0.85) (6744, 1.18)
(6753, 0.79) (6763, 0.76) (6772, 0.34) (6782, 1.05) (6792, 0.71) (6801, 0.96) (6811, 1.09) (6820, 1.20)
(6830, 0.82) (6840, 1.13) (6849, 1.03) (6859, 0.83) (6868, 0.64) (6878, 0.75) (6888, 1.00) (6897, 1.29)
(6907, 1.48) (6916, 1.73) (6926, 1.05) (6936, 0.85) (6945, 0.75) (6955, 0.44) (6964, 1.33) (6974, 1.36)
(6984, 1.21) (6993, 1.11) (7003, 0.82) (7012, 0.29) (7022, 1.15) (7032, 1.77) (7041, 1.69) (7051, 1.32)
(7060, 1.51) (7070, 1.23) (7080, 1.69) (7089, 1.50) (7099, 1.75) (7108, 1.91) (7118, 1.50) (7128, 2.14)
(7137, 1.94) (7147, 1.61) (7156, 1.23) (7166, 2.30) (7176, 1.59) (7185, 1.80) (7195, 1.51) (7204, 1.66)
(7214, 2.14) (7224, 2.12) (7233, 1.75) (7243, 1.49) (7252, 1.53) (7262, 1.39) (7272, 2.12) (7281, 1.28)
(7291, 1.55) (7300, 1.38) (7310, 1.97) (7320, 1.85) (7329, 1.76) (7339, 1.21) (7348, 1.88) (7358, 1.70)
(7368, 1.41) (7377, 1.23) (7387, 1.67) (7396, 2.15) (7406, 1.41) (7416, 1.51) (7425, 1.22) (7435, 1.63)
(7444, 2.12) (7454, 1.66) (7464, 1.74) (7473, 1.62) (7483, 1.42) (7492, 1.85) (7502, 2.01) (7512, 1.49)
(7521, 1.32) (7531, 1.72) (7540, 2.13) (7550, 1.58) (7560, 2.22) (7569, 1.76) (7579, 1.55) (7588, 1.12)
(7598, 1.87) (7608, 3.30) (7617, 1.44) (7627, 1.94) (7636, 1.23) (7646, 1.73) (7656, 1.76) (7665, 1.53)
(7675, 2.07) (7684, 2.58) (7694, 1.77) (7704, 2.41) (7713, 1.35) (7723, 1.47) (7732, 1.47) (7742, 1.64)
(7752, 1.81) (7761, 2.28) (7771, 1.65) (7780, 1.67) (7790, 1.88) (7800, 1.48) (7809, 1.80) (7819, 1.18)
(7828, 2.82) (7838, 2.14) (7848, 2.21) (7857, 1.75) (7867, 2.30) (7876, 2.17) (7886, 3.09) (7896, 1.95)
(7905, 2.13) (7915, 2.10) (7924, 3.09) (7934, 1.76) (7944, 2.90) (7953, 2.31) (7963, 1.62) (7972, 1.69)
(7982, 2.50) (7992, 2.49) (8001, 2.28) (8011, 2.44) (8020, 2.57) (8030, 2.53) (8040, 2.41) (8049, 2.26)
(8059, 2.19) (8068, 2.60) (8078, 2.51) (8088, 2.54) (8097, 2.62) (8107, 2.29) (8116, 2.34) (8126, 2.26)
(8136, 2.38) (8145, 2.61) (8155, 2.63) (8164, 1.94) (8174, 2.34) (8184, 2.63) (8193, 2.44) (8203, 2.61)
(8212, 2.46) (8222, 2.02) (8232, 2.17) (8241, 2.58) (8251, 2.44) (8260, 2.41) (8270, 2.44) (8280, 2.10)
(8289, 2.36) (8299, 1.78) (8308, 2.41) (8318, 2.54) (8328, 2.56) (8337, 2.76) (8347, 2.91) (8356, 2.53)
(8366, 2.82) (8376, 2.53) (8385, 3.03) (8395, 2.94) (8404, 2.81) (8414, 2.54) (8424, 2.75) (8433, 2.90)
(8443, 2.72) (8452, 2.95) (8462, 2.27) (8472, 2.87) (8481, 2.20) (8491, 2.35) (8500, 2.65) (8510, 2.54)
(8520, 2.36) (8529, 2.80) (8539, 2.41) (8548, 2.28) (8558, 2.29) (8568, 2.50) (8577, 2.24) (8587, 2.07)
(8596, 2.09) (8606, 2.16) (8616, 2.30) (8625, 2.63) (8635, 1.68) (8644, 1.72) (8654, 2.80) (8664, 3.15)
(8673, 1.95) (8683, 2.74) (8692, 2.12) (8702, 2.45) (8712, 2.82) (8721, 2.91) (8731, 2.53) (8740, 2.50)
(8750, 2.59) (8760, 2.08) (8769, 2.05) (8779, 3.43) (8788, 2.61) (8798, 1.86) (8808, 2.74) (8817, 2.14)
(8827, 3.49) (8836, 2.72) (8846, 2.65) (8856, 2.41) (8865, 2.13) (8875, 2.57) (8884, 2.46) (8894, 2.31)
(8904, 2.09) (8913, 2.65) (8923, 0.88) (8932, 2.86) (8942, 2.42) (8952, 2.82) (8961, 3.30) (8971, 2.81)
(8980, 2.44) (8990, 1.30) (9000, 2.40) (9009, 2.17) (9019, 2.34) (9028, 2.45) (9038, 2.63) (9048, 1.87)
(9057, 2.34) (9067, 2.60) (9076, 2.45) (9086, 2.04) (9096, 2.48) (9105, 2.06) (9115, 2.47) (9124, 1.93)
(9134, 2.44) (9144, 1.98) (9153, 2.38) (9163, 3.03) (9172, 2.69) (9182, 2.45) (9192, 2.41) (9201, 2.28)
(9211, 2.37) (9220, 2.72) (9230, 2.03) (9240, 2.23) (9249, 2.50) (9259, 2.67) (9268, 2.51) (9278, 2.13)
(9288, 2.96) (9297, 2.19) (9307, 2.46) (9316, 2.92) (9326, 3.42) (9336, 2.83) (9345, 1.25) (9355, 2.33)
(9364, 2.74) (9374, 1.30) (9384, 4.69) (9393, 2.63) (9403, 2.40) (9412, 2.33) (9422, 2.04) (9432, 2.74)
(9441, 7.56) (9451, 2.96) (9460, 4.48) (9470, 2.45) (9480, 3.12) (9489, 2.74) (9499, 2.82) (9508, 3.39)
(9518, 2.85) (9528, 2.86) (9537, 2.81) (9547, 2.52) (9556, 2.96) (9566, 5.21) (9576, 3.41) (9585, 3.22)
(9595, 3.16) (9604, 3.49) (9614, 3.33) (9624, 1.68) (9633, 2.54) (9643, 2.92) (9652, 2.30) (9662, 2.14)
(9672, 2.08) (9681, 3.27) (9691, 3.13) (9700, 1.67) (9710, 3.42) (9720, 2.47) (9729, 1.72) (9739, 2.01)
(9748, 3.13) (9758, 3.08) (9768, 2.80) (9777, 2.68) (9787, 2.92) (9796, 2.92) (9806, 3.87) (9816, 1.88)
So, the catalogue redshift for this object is 0.77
